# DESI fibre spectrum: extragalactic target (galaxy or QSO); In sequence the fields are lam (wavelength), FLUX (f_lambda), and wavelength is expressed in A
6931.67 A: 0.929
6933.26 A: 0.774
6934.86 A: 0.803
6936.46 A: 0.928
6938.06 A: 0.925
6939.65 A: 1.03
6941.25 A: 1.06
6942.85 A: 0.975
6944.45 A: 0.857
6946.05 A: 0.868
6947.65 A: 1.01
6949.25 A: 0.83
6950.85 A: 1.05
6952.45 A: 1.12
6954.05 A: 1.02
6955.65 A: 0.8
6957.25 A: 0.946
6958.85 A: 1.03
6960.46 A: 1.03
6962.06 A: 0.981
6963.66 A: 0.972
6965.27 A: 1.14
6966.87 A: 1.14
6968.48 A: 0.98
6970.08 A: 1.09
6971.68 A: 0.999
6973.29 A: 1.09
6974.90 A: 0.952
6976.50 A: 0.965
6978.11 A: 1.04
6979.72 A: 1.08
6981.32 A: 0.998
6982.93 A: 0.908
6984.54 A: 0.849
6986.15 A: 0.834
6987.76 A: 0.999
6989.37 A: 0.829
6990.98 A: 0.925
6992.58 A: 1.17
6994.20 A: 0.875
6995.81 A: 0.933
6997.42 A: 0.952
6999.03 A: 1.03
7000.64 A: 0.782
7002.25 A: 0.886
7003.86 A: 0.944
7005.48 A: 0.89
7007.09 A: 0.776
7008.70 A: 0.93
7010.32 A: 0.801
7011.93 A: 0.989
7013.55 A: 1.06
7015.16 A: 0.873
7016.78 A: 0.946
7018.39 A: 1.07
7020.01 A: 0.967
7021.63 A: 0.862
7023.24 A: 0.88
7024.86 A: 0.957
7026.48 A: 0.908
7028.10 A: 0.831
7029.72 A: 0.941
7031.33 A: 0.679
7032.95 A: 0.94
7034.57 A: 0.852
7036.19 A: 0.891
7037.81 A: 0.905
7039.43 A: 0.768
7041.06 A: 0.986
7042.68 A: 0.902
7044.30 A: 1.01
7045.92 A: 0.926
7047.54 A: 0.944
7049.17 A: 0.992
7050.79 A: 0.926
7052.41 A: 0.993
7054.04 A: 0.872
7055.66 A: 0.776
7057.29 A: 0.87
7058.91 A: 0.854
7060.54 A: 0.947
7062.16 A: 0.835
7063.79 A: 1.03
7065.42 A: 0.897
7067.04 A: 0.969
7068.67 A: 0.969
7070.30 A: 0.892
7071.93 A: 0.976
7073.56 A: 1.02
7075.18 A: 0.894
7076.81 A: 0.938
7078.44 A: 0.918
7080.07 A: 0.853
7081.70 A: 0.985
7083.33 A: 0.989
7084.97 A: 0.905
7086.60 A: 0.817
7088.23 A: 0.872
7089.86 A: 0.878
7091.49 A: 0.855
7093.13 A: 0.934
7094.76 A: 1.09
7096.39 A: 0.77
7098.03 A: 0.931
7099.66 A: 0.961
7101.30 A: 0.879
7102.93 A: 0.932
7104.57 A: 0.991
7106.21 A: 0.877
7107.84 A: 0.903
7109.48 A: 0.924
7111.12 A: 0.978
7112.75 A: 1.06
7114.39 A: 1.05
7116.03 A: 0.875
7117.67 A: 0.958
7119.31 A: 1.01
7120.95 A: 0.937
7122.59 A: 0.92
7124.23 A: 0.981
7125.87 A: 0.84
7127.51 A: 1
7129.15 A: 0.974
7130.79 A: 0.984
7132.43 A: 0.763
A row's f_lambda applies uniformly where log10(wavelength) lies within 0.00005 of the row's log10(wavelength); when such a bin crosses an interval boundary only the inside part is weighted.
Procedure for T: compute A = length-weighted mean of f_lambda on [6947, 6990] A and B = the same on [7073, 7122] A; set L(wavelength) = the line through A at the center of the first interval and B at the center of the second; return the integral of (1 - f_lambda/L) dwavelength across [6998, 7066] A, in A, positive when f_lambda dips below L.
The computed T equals 3.8 A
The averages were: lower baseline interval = 0.989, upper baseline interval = 0.932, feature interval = 0.908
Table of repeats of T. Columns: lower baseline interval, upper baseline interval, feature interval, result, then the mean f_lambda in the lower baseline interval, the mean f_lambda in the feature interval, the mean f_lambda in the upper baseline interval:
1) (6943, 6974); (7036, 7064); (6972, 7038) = 1.8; 0.997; 0.927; 0.91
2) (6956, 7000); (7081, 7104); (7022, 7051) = 1.5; 0.987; 0.901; 0.914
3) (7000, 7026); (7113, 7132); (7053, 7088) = 0.8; 0.914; 0.914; 0.956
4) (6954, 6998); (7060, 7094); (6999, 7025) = 1.2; 0.983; 0.916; 0.923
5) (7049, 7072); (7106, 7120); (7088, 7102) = 0.6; 0.916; 0.909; 0.963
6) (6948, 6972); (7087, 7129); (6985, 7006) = 1.4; 1.01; 0.926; 0.936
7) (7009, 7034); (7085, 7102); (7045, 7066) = -0.1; 0.913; 0.913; 0.899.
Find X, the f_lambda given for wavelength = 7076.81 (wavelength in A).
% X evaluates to 0.938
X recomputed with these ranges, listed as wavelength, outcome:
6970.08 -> 1.09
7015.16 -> 0.873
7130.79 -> 0.984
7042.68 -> 0.902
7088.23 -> 0.872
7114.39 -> 1.05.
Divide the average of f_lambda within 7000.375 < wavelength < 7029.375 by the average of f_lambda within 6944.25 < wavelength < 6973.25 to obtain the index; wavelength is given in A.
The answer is 0.91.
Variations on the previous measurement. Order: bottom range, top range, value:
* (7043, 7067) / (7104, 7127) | 1.03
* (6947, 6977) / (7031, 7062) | 0.89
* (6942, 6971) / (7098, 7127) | 0.95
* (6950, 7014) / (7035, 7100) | 0.95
